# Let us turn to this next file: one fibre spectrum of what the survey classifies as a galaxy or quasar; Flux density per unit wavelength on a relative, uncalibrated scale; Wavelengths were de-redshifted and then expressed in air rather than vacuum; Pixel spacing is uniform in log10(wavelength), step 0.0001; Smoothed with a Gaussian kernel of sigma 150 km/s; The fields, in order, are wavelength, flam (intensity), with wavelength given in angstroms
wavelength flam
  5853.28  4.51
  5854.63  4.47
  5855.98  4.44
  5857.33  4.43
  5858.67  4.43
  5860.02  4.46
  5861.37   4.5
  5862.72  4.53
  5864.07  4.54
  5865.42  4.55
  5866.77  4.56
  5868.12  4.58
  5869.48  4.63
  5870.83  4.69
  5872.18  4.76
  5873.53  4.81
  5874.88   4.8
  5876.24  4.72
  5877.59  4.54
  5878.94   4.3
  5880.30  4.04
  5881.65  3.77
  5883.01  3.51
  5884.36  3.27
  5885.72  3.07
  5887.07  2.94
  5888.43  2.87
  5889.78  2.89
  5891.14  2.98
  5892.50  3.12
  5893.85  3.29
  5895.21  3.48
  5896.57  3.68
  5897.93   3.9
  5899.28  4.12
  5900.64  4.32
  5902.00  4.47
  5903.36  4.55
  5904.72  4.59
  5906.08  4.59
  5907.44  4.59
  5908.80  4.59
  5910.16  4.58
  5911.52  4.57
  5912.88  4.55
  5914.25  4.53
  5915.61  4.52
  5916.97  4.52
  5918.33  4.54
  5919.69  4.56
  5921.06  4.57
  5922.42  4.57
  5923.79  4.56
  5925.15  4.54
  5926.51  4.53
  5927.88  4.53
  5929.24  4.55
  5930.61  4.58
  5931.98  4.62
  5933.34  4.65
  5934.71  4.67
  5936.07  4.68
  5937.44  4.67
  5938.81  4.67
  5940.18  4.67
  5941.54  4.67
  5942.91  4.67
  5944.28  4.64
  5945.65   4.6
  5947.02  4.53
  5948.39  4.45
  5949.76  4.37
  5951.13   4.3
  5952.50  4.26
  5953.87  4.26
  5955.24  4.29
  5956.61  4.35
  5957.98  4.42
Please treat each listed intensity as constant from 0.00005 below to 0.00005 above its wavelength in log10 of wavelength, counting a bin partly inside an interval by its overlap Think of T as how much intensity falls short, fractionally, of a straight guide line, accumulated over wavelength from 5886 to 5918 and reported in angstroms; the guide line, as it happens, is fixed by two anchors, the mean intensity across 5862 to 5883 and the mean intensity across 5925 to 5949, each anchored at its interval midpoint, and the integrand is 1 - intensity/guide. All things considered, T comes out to 3.8 angstroms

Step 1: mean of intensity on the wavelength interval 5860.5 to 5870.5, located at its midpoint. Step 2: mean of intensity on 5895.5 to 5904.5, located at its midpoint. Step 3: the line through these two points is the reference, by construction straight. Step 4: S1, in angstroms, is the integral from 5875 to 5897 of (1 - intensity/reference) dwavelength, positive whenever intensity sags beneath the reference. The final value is 3.92 angstroms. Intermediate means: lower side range 4.56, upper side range 4.16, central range 3.56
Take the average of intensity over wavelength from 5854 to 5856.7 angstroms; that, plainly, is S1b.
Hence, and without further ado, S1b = 4.45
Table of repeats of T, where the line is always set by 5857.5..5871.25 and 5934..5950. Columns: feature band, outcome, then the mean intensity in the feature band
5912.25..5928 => 0.2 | 4.54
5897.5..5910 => 0.4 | 4.43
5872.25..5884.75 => 0.9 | 4.24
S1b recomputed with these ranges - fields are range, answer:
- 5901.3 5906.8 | 4.55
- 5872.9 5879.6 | 4.64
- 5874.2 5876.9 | 4.75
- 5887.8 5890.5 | 2.88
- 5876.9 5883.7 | 4.03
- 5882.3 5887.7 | 3.2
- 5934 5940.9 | 4.67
